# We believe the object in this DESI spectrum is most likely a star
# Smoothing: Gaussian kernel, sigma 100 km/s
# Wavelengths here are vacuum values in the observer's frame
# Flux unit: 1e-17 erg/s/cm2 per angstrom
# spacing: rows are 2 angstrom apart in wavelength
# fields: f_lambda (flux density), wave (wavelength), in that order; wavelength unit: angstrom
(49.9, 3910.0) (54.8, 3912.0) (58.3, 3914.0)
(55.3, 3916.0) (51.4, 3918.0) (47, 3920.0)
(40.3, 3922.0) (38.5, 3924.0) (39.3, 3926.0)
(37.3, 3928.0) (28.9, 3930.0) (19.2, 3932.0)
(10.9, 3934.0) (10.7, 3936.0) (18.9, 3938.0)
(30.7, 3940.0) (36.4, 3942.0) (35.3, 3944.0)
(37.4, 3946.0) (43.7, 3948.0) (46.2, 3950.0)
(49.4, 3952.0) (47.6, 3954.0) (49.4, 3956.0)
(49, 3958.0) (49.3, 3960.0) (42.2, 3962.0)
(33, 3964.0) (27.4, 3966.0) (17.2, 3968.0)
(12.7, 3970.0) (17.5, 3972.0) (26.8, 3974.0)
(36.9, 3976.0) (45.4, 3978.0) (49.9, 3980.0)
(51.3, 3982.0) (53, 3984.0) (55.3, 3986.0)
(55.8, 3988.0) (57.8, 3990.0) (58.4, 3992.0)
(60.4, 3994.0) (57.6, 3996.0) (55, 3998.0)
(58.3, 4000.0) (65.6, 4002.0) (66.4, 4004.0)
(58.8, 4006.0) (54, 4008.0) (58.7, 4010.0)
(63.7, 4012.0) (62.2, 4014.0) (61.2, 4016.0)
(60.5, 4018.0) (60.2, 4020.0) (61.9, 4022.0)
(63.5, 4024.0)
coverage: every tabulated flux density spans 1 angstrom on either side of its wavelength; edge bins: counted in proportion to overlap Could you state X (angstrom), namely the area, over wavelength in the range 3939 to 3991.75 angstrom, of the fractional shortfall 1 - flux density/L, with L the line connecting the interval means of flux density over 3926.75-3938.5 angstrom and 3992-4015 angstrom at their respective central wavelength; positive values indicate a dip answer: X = -4.0 angstrom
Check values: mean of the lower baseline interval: 21.5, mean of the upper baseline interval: 60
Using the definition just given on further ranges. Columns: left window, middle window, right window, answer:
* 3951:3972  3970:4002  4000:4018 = 0.9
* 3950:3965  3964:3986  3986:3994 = 7.5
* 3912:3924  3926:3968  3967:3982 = 4.6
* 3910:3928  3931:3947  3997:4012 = 8.1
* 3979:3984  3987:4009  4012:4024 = -1.2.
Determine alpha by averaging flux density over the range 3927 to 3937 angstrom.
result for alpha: 21.4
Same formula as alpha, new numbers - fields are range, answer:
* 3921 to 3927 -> 39.4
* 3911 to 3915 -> 56.5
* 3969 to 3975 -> 19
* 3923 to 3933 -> 32.6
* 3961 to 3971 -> 26.5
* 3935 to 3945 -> 26.4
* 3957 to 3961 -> 49.1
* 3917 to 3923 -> 46.2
